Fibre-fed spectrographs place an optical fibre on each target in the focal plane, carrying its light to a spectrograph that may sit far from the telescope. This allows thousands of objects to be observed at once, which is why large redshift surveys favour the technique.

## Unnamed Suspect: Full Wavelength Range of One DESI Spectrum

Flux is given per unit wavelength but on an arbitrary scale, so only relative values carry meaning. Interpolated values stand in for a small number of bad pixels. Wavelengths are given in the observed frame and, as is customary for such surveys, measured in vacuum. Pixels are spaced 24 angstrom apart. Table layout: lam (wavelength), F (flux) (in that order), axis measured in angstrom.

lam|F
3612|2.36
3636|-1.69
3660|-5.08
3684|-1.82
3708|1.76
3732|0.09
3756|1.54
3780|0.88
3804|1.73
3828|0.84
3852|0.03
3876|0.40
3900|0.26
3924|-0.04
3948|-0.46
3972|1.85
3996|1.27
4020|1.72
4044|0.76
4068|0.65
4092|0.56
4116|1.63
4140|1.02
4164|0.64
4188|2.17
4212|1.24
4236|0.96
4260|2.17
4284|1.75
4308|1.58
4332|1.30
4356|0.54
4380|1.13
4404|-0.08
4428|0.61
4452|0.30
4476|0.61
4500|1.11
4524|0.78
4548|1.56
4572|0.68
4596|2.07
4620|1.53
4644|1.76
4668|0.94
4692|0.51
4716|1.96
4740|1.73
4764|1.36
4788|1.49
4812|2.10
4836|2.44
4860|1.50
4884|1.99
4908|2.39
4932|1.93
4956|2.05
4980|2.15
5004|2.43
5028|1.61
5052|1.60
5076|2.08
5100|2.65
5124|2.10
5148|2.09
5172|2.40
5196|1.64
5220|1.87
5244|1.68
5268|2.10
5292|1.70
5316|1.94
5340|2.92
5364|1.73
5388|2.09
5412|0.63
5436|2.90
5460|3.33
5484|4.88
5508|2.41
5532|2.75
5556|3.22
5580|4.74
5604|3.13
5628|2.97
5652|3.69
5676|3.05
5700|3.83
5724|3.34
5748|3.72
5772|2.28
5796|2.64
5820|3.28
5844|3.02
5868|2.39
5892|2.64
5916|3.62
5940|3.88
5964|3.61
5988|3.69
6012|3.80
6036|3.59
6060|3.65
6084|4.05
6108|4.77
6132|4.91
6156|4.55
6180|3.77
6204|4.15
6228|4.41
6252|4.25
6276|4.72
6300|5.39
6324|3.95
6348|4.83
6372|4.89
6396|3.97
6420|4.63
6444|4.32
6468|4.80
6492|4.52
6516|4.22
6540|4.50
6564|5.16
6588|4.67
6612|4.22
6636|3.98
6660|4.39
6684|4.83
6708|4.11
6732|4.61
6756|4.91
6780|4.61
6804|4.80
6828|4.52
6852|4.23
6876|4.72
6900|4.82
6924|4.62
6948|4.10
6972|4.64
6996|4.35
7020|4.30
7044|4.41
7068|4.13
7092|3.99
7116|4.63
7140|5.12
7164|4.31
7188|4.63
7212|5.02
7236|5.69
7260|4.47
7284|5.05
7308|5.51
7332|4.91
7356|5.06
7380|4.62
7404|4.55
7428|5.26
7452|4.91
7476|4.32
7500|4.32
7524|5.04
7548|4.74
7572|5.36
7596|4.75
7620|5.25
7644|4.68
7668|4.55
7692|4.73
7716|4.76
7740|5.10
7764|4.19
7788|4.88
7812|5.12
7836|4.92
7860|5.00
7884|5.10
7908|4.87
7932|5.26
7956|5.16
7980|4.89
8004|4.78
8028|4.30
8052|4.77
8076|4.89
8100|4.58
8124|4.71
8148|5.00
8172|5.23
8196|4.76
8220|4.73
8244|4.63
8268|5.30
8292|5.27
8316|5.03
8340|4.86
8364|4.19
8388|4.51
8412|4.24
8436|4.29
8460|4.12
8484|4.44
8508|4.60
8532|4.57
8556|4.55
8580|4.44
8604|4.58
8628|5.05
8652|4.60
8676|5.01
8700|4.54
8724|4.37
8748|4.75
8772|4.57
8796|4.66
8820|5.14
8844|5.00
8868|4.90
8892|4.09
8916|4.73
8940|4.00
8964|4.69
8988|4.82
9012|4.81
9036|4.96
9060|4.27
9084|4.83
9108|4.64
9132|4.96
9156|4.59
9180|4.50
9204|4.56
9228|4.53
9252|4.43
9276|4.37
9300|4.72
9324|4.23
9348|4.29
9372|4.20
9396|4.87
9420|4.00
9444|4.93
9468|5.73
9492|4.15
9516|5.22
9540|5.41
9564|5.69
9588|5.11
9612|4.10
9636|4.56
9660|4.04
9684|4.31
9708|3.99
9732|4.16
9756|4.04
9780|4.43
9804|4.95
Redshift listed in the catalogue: 0.36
